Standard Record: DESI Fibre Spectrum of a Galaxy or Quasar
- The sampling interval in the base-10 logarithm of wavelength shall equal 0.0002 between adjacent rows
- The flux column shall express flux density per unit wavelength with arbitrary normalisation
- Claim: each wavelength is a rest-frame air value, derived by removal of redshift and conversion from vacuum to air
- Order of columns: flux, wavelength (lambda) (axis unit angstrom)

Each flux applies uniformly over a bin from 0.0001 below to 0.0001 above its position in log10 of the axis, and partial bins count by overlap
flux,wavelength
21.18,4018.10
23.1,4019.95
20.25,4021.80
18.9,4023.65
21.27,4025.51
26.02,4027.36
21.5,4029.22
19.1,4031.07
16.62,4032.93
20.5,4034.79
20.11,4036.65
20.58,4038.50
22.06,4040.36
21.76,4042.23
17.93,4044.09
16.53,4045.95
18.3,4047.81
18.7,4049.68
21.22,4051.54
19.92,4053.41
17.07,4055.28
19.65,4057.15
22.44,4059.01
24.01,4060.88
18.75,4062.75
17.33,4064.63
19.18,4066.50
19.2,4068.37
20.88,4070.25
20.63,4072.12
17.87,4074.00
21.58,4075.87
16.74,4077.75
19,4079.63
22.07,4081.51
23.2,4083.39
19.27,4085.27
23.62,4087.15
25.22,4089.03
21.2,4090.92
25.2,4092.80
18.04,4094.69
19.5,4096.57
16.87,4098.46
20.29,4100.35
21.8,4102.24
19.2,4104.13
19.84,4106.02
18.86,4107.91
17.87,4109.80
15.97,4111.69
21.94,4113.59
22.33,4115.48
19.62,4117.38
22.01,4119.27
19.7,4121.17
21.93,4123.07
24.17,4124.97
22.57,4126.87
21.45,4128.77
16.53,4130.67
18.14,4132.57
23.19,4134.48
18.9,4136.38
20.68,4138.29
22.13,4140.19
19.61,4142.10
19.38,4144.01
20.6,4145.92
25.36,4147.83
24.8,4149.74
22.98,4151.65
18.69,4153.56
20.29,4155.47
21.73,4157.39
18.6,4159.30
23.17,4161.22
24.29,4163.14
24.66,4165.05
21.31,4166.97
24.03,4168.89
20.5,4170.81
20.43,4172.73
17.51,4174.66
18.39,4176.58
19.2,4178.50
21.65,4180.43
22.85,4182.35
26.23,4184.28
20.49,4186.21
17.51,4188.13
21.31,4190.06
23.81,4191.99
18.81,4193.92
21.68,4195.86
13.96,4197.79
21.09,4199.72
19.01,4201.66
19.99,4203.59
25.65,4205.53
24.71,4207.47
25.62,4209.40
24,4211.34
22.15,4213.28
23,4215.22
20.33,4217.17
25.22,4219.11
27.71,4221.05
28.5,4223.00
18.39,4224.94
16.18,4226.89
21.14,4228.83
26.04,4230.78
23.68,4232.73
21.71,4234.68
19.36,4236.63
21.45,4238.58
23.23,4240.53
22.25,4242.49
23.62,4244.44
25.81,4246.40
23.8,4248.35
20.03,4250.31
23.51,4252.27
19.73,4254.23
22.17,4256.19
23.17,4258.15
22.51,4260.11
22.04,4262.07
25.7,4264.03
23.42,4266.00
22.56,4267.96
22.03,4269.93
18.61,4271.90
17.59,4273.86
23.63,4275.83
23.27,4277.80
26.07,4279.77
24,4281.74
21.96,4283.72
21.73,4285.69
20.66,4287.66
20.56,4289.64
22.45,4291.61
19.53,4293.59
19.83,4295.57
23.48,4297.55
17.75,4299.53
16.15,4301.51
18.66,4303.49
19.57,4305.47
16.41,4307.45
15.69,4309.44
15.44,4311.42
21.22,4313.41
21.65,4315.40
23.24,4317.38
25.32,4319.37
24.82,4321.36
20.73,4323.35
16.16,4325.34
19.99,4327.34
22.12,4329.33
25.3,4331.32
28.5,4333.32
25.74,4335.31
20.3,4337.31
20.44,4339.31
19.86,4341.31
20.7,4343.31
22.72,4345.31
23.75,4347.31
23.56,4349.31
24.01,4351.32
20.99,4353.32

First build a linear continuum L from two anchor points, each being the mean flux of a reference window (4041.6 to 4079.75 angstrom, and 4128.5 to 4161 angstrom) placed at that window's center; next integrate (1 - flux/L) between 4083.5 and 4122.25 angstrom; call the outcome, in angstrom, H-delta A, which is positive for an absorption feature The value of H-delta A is -0.68 angstrom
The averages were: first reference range 19.5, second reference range 20.8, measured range 20.5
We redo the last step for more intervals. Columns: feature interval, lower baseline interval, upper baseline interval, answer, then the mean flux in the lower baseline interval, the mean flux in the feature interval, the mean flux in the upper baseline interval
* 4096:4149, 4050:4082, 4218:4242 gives 1.0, 19.8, 20.4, 22.7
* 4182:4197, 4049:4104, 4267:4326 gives -0.7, 20.4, 21.4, 20.7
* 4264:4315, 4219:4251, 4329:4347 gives 5.0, 22.8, 20.6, 22.9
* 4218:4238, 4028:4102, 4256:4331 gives -1.8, 20.1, 22.8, 21.1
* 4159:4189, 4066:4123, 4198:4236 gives 0.6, 20.3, 21.4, 22.6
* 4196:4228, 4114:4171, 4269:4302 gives -1.3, 21.5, 22.2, 21.2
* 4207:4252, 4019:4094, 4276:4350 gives -4.0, 20.5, 22.9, 21.4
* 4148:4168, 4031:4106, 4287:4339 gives -1.8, 20.1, 22.2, 20.8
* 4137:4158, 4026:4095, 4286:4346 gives -0.9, 20.4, 21.4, 20.8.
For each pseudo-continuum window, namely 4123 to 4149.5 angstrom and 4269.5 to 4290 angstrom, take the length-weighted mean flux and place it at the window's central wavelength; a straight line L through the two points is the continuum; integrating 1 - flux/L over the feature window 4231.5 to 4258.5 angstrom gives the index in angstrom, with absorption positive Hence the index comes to -0.9 angstrom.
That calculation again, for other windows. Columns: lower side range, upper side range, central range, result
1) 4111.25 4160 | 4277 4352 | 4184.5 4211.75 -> -0.30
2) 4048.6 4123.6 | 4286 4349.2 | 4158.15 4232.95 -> -4.60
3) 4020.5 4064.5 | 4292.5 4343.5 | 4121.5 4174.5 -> -2.77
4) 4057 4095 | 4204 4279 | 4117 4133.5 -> 0.49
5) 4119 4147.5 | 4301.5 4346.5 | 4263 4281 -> -1.37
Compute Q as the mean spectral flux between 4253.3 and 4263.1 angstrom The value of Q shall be 22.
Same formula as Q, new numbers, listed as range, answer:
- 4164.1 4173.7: 22.2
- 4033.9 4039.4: 20.4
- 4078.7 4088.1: 21.4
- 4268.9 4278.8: 21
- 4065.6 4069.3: 19.2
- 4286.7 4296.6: 20.6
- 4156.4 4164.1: 21.9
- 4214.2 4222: 24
